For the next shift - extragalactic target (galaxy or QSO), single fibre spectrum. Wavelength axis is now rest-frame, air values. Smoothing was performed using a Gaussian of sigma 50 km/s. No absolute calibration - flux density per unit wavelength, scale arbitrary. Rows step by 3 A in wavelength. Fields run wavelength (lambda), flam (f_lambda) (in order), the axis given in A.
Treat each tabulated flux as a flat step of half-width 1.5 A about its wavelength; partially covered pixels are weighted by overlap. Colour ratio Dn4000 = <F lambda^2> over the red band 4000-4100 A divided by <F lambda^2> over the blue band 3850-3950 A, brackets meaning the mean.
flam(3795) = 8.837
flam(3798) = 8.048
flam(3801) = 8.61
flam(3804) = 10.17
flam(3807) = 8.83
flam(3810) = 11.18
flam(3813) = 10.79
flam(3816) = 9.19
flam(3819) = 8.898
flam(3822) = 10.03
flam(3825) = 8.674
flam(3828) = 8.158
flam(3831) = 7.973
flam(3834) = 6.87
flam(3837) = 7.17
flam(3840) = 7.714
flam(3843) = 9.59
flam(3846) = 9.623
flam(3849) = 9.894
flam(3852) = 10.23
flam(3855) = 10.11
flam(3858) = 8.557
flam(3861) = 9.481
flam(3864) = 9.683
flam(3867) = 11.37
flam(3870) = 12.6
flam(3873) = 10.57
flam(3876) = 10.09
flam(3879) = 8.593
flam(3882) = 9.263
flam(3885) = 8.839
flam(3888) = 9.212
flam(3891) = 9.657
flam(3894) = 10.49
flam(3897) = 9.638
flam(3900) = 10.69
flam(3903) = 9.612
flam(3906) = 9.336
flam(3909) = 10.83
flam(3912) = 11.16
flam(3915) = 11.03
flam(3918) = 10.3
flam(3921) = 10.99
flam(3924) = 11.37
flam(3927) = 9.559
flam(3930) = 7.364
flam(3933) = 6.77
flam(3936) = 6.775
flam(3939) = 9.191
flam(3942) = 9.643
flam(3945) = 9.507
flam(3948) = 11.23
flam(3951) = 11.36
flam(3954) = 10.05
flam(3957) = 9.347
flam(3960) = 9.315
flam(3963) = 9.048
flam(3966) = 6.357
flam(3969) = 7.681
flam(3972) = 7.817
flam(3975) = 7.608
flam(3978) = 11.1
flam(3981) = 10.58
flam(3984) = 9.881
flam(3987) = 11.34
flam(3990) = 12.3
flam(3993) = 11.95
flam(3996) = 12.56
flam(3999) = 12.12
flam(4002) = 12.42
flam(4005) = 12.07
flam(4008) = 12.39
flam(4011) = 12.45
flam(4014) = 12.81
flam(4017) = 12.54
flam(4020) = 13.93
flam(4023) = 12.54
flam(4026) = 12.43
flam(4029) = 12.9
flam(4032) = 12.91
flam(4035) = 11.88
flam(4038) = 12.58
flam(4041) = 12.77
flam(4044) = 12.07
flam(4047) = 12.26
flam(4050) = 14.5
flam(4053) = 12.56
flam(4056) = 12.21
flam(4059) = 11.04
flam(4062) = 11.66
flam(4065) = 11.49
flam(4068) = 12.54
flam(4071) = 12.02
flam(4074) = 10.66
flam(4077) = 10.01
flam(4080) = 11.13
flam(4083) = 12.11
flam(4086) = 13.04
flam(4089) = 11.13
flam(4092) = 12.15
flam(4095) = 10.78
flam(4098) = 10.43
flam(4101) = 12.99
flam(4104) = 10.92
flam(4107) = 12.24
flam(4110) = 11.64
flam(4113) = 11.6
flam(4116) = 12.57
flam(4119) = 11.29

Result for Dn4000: 1.33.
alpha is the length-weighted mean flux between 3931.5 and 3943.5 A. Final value 8.09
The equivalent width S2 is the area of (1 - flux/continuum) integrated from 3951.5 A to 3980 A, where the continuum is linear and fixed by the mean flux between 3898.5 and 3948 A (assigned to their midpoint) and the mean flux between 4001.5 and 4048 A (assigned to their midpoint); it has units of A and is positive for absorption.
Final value 5.4 A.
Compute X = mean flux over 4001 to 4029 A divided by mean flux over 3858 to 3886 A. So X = 1.26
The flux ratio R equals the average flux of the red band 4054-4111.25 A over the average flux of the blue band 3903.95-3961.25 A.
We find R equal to 1.19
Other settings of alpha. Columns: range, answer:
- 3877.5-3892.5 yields 9.11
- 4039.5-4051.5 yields 12.9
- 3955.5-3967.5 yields 8.52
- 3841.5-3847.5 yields 9.61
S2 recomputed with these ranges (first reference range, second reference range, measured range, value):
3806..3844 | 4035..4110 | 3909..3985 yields 6.6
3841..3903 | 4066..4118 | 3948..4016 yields 1.1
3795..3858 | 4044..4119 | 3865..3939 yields 0.3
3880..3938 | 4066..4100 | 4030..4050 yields -2.8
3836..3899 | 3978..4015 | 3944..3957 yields 0.7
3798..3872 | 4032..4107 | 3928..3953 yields 3.6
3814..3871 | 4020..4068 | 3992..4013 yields -0.9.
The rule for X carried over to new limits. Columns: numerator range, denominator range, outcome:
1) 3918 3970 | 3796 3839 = 1.04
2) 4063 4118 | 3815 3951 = 1.22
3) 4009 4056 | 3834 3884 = 1.33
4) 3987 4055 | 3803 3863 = 1.37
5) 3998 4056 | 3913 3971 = 1.36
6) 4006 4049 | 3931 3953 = 1.37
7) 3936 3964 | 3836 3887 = 1.01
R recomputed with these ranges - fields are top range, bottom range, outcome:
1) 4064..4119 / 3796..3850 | 1.30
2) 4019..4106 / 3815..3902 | 1.28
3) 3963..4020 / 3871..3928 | 1.08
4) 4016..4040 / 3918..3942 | 1.41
